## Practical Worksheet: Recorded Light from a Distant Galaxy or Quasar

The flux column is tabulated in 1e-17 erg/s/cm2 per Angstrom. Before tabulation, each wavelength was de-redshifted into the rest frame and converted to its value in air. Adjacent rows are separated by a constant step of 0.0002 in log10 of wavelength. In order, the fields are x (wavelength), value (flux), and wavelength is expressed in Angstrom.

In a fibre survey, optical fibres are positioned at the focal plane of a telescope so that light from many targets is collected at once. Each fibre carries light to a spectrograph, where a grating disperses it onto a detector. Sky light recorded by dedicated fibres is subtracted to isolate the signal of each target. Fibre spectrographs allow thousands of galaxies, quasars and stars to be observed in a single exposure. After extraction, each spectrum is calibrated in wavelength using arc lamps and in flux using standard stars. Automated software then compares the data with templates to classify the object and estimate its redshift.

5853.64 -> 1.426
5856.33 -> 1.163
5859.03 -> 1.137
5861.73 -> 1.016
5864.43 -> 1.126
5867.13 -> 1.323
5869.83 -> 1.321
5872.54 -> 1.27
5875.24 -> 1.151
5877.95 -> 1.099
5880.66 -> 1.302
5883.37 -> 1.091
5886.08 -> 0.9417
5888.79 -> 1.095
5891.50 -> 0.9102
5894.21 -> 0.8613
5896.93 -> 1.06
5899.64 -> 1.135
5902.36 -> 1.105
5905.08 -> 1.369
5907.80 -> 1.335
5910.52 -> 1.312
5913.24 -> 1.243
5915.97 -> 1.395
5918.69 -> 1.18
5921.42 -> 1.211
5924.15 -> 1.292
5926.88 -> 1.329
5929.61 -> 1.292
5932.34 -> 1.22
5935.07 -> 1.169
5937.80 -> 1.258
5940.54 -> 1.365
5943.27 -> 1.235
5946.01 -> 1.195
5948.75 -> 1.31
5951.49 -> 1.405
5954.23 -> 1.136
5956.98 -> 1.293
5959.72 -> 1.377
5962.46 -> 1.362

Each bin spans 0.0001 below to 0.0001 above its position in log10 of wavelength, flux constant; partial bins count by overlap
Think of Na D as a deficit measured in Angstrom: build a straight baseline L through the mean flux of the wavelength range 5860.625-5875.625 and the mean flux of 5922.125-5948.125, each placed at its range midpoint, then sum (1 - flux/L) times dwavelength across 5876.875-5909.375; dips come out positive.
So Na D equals 3.1 Angstrom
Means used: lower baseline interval 1.21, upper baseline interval 1.26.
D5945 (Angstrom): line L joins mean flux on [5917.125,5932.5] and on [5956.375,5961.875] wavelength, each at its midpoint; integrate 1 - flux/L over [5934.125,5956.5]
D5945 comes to 0.8 Angstrom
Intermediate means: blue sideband 1.26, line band 1.26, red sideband 1.35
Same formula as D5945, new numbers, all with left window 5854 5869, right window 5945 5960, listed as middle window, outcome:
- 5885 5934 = 2.0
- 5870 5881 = -0.1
